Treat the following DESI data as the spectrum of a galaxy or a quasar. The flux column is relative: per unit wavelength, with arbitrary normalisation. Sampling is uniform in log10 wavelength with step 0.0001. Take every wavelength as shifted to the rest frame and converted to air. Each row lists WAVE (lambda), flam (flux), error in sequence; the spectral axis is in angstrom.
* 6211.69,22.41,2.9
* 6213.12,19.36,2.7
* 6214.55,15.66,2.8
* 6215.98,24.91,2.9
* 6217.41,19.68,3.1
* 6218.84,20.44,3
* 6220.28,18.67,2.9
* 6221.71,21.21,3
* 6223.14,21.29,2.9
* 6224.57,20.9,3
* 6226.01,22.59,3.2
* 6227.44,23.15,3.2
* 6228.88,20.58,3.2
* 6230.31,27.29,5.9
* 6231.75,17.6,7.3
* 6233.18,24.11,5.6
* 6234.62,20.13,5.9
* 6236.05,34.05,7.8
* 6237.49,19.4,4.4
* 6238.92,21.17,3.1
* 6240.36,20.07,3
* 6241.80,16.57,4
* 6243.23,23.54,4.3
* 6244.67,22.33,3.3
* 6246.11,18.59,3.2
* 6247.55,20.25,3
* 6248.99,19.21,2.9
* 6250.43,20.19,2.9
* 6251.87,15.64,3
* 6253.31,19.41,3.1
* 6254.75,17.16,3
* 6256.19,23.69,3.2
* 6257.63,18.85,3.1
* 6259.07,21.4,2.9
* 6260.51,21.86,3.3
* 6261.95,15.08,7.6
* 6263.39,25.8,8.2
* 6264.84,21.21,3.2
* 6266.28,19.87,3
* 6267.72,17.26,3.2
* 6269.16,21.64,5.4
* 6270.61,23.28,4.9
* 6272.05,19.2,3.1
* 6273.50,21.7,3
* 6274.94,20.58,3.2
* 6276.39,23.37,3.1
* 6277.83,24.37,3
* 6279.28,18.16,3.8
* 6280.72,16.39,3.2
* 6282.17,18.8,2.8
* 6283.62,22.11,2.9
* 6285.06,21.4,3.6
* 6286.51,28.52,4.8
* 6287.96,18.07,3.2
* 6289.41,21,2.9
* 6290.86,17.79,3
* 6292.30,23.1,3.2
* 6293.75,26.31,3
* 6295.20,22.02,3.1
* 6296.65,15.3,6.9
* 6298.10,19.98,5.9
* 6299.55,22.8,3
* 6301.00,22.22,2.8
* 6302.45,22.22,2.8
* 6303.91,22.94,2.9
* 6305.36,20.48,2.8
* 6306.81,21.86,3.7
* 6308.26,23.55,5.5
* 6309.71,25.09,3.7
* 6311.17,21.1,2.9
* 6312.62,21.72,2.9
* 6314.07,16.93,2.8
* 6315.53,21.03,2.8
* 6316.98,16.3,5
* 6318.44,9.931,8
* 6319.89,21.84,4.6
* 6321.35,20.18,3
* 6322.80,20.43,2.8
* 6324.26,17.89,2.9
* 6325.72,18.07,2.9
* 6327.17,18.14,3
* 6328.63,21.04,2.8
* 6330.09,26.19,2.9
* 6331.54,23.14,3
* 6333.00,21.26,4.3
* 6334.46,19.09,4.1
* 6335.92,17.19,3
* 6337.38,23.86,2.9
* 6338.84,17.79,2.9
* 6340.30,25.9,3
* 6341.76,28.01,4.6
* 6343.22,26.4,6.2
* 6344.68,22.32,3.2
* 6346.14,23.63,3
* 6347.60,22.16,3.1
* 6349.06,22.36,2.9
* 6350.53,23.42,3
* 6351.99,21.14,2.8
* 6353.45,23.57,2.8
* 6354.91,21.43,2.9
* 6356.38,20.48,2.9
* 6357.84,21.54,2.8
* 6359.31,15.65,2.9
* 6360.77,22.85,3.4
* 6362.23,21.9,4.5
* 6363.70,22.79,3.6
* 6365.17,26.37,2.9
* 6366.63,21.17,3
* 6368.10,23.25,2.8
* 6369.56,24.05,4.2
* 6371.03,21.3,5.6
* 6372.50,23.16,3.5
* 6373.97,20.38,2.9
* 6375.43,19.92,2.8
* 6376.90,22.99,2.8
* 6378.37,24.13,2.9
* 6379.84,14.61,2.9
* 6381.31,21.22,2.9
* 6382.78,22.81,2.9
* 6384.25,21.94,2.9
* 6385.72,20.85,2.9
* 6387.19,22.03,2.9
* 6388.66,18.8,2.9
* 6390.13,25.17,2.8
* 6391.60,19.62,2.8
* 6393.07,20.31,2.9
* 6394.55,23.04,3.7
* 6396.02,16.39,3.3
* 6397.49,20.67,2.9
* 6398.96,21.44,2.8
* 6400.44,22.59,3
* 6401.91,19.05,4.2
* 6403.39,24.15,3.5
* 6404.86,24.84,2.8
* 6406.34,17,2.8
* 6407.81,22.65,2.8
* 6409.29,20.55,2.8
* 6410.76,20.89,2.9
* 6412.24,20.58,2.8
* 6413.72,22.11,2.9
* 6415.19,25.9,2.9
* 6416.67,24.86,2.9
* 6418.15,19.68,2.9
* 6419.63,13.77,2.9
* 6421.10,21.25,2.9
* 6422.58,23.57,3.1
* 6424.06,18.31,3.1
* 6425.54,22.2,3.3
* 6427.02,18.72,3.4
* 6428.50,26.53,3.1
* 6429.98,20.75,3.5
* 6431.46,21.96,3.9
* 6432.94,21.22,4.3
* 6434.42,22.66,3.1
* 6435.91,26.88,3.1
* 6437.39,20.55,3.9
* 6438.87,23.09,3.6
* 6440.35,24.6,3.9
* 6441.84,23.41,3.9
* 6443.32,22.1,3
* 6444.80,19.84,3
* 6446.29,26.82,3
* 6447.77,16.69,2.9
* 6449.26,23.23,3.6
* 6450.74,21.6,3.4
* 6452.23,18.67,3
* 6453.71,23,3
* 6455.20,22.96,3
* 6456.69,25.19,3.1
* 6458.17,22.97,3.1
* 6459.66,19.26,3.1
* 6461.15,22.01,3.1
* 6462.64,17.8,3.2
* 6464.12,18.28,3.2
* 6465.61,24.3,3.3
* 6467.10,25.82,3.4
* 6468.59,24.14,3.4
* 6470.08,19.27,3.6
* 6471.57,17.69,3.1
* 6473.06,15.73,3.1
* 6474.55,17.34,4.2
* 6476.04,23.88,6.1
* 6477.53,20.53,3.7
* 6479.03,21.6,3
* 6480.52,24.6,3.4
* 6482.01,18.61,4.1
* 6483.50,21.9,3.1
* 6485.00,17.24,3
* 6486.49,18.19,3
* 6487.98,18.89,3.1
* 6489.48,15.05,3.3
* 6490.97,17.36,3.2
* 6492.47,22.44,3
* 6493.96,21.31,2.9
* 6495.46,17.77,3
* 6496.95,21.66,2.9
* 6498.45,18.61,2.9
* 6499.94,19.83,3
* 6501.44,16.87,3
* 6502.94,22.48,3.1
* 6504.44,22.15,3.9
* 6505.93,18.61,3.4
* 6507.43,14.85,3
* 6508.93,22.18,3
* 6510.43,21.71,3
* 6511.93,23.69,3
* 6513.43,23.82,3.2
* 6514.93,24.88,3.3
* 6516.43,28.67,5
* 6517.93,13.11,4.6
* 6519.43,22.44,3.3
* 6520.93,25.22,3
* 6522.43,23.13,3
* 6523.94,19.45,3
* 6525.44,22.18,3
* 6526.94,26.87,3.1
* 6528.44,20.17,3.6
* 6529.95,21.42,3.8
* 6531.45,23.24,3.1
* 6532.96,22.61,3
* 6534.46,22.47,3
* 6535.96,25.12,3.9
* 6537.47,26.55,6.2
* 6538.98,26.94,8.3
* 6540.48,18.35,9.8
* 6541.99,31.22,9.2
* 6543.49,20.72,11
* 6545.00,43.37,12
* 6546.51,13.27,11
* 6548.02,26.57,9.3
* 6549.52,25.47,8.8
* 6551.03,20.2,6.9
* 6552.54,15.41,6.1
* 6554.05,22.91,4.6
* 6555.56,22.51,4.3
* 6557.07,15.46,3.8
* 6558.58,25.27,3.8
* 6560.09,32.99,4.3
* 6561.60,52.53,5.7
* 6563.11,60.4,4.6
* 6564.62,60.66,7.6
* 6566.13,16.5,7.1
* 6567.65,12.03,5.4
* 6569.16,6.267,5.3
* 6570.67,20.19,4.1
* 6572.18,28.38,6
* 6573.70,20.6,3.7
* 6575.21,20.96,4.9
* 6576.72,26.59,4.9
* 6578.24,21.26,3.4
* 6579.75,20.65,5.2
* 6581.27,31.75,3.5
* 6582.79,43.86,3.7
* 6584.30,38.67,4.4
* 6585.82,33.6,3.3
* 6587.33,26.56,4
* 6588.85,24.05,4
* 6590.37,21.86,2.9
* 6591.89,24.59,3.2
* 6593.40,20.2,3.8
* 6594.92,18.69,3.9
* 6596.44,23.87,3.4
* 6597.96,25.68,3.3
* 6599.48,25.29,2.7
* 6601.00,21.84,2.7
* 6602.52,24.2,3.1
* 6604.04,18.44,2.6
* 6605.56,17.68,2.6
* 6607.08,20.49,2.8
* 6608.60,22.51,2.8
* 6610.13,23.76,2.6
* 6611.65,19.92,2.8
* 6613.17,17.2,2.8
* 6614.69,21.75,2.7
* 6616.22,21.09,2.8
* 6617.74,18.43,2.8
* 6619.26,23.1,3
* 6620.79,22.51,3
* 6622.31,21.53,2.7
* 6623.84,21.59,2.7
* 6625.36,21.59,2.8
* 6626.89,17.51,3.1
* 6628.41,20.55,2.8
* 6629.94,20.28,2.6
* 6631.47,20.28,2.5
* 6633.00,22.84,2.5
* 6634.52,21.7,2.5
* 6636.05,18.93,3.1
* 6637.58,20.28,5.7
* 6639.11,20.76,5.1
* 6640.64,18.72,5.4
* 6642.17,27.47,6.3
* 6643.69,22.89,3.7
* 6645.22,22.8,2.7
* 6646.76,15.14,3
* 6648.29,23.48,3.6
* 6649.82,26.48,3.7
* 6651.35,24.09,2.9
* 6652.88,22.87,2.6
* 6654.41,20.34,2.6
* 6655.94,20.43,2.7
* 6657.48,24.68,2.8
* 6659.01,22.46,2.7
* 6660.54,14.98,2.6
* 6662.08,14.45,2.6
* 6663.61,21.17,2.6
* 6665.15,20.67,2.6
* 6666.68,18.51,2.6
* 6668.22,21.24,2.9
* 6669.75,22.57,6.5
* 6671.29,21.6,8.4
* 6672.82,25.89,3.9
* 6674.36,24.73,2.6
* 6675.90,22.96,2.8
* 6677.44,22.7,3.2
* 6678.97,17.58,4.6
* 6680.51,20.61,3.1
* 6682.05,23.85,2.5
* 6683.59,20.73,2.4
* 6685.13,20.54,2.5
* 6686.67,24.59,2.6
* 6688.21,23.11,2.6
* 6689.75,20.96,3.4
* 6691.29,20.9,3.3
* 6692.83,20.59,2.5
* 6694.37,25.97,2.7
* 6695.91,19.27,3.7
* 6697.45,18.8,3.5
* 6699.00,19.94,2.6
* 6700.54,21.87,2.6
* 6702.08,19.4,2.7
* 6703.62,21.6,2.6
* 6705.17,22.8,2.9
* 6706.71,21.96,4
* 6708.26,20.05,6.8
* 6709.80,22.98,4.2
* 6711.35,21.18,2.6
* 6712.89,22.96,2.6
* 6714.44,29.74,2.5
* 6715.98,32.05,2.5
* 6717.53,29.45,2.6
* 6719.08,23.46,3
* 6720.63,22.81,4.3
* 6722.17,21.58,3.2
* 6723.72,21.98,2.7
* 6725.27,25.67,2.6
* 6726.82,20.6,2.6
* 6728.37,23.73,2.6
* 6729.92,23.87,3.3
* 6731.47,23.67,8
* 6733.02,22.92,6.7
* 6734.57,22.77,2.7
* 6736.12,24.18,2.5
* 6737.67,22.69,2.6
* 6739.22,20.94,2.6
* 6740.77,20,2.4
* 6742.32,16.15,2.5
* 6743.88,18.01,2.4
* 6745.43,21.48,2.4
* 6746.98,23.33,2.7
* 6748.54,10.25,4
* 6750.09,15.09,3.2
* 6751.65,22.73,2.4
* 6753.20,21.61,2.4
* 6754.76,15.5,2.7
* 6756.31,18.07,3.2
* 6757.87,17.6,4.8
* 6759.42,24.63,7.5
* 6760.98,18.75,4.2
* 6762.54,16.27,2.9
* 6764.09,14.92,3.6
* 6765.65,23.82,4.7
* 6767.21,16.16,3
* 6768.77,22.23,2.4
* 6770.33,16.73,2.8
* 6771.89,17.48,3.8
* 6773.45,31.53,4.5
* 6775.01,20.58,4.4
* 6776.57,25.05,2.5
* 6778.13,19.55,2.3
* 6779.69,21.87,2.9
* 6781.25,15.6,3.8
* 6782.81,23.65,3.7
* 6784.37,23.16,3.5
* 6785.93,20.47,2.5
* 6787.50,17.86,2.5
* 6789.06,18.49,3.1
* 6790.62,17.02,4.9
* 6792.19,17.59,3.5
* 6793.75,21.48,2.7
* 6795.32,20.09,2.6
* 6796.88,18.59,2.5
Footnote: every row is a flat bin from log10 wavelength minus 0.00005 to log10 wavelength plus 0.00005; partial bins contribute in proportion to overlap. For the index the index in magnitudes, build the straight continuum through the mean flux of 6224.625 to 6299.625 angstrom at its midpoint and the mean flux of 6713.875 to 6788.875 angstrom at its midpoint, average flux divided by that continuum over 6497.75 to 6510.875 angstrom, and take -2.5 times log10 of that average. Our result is 0.08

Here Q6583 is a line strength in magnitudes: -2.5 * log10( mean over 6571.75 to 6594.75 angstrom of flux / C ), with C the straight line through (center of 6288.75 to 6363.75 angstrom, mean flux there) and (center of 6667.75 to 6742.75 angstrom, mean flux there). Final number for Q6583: -0.20 mag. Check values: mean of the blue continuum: 21.2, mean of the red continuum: 22.5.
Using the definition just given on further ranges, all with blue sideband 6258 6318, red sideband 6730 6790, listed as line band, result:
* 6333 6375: -0.067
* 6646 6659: -0.094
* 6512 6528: -0.118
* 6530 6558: -0.142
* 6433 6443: -0.126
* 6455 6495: 0.011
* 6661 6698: -0.055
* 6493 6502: 0.063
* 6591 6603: -0.127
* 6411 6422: -0.021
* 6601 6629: -0.019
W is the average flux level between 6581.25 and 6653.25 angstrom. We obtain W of 22.9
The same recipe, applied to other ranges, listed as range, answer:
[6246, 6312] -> 20.9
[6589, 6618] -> 21.6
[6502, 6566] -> 25.4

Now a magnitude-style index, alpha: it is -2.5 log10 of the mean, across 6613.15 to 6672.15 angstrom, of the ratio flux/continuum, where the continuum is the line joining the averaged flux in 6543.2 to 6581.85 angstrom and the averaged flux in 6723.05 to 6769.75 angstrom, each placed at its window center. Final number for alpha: 0.127 mag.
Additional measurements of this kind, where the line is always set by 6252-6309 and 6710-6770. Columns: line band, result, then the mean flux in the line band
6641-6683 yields -0.02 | 21.7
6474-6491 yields 0.08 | 19.7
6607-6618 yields 0.03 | 20.7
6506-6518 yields -0.04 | 21.9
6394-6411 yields 0.00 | 21.1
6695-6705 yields 0.05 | 20.4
